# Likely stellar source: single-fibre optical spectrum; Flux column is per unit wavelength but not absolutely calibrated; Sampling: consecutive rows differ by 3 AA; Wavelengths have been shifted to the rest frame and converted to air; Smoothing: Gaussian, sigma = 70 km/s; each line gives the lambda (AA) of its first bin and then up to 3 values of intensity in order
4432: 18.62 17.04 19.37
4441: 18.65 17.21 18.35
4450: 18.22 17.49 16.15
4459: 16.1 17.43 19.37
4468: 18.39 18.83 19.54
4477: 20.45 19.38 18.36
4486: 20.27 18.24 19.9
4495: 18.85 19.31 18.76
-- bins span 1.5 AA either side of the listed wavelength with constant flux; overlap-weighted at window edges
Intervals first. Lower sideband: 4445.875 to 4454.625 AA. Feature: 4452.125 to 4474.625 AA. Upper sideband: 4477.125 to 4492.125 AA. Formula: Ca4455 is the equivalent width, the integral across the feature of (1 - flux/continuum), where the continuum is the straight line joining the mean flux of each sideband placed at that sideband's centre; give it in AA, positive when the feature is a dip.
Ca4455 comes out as 0.8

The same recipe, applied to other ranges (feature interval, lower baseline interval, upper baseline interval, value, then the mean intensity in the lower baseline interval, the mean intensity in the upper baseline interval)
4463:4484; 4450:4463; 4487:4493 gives -1.3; 16.9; 19.1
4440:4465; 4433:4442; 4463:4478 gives 1.6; 18.4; 19.2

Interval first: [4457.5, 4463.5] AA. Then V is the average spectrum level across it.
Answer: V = 16.8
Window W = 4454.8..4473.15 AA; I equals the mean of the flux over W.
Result 17.8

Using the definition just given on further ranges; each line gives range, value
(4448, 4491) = 18.5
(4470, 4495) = 19.4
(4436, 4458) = 17.9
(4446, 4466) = 17.5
